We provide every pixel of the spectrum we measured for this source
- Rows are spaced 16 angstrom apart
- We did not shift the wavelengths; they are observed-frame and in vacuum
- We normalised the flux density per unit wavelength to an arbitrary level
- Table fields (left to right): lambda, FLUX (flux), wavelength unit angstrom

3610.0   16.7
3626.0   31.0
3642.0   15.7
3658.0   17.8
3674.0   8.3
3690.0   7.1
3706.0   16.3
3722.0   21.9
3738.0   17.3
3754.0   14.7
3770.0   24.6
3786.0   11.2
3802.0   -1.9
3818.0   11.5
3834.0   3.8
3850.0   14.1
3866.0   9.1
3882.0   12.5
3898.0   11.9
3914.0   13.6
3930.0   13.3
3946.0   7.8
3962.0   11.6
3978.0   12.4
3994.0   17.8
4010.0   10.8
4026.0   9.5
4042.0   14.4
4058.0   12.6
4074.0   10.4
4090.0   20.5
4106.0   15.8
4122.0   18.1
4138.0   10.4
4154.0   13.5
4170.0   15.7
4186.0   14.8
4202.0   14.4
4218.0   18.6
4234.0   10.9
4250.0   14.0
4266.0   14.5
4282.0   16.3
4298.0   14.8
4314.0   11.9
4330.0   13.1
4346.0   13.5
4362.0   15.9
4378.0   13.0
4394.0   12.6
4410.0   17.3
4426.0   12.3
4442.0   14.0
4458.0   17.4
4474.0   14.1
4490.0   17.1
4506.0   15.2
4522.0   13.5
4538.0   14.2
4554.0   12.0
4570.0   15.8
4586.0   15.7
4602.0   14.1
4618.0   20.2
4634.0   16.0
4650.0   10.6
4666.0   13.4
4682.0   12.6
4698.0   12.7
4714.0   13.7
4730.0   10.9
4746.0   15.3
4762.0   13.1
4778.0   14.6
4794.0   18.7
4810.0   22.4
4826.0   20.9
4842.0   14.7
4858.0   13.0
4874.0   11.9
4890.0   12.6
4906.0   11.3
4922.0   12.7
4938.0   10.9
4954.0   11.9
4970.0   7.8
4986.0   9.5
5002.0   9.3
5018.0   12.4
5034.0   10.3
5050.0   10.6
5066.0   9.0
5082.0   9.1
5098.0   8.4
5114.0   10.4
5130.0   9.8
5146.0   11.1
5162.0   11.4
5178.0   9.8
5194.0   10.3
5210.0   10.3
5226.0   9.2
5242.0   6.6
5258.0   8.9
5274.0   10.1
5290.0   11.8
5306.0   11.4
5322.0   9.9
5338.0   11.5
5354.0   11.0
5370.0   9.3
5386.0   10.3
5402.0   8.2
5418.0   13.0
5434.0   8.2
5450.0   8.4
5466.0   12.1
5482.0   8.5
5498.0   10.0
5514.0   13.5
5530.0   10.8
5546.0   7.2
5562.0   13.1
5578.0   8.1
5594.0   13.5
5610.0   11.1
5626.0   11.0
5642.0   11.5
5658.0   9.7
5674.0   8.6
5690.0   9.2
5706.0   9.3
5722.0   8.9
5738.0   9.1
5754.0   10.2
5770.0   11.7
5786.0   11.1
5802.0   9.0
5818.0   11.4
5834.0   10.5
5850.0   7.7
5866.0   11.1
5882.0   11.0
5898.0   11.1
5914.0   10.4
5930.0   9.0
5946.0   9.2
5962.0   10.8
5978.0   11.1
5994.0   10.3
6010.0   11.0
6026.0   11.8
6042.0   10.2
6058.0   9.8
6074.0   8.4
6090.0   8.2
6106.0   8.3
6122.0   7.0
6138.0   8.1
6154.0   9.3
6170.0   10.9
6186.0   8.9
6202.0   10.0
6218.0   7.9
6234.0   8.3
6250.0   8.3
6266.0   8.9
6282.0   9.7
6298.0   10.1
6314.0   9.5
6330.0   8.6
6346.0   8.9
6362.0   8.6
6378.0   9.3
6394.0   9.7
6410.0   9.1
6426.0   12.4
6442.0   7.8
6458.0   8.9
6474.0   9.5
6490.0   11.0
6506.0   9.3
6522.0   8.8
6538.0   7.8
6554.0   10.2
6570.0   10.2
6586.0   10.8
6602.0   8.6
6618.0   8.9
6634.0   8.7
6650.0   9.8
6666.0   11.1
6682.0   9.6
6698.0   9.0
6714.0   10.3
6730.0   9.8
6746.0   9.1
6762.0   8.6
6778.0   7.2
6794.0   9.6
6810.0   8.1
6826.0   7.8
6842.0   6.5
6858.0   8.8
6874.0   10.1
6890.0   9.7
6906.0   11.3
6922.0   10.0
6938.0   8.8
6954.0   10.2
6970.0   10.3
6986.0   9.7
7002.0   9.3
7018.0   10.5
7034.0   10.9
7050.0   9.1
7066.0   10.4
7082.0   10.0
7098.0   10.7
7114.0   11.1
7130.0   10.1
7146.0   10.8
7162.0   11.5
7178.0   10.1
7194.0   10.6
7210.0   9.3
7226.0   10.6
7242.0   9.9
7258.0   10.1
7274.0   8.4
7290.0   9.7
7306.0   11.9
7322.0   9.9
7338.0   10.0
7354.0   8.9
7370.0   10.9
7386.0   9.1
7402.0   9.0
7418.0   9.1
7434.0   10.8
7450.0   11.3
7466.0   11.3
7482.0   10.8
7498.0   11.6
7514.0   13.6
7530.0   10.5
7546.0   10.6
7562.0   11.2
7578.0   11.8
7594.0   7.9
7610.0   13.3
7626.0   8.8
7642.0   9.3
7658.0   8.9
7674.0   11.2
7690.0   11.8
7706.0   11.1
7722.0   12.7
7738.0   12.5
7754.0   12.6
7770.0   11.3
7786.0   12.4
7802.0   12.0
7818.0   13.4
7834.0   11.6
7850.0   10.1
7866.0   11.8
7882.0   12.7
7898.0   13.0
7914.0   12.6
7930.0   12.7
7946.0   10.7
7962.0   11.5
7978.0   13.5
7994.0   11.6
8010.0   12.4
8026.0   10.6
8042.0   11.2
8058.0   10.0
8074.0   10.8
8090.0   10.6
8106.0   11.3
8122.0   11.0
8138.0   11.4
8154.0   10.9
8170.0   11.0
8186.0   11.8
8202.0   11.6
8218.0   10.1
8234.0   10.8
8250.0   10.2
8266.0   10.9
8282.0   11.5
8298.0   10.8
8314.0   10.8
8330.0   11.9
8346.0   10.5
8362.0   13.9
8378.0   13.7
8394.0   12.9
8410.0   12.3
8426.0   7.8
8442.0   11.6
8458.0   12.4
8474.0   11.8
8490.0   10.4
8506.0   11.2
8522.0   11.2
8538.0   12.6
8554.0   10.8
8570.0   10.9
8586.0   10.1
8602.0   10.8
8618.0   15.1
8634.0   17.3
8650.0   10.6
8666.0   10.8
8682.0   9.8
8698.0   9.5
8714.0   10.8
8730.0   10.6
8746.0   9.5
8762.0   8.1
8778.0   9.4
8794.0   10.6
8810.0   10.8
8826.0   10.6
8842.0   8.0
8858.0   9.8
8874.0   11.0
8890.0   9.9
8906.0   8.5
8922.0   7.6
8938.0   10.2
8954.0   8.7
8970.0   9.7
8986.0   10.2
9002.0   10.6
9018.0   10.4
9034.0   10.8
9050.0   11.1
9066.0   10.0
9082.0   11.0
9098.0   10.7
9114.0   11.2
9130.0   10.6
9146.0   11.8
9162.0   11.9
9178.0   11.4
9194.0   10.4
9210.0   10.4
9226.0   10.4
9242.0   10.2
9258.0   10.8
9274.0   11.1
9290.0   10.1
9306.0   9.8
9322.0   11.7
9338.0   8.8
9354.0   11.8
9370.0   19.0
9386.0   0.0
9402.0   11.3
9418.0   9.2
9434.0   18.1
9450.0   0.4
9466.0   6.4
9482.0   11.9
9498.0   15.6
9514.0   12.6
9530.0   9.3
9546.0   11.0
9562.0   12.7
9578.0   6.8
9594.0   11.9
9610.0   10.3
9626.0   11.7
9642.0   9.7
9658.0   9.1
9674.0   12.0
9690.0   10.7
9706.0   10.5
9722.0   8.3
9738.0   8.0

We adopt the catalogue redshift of 0.72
